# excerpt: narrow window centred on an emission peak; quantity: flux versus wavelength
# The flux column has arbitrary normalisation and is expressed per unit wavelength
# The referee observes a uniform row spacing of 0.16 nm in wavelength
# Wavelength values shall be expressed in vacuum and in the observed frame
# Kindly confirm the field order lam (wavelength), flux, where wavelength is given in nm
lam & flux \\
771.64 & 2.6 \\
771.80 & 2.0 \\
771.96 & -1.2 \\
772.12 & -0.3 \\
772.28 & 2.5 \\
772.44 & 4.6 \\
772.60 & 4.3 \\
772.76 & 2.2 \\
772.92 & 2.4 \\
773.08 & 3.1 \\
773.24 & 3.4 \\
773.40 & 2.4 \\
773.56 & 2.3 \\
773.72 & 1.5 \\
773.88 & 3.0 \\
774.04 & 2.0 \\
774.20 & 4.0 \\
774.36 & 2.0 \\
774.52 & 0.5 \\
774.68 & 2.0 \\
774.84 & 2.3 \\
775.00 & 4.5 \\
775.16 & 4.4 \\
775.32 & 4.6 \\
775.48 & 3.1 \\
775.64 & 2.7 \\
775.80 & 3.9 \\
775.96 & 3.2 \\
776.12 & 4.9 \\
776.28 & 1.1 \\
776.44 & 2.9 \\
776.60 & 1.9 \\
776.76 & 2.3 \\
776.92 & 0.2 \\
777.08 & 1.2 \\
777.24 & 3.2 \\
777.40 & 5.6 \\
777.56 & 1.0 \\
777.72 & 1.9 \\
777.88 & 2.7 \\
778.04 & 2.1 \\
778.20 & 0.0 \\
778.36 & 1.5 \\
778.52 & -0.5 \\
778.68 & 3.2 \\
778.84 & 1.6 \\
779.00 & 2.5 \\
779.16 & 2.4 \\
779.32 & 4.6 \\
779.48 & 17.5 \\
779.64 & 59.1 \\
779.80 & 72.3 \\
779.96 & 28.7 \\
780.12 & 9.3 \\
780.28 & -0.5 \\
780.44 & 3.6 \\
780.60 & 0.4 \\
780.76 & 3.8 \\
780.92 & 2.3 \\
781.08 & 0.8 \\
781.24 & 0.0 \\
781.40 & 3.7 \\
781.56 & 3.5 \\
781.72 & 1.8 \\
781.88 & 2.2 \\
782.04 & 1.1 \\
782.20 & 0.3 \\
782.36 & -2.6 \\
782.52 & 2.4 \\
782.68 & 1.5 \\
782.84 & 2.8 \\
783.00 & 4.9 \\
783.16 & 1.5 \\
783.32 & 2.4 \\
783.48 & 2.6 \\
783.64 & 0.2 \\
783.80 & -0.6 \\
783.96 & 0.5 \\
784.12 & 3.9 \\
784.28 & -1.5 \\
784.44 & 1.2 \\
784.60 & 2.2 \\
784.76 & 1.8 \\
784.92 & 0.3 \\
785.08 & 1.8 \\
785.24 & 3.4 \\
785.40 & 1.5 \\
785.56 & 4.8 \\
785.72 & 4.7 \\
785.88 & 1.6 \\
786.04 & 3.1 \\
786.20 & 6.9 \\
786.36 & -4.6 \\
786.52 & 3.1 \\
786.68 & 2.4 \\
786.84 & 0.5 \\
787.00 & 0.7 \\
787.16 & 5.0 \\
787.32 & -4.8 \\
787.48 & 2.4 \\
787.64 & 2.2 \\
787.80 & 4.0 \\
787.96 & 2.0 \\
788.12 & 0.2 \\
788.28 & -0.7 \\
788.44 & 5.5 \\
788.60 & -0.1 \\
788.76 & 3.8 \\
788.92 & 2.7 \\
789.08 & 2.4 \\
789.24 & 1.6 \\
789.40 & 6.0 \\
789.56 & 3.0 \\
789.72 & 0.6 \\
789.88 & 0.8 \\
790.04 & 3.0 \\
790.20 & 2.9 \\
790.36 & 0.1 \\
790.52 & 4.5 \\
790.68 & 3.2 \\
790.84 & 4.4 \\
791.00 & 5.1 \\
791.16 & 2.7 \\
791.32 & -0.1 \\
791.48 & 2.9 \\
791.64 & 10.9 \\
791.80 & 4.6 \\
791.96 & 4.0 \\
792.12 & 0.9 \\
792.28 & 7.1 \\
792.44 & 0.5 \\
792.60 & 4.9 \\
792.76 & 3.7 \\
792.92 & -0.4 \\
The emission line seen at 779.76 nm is Hbeta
